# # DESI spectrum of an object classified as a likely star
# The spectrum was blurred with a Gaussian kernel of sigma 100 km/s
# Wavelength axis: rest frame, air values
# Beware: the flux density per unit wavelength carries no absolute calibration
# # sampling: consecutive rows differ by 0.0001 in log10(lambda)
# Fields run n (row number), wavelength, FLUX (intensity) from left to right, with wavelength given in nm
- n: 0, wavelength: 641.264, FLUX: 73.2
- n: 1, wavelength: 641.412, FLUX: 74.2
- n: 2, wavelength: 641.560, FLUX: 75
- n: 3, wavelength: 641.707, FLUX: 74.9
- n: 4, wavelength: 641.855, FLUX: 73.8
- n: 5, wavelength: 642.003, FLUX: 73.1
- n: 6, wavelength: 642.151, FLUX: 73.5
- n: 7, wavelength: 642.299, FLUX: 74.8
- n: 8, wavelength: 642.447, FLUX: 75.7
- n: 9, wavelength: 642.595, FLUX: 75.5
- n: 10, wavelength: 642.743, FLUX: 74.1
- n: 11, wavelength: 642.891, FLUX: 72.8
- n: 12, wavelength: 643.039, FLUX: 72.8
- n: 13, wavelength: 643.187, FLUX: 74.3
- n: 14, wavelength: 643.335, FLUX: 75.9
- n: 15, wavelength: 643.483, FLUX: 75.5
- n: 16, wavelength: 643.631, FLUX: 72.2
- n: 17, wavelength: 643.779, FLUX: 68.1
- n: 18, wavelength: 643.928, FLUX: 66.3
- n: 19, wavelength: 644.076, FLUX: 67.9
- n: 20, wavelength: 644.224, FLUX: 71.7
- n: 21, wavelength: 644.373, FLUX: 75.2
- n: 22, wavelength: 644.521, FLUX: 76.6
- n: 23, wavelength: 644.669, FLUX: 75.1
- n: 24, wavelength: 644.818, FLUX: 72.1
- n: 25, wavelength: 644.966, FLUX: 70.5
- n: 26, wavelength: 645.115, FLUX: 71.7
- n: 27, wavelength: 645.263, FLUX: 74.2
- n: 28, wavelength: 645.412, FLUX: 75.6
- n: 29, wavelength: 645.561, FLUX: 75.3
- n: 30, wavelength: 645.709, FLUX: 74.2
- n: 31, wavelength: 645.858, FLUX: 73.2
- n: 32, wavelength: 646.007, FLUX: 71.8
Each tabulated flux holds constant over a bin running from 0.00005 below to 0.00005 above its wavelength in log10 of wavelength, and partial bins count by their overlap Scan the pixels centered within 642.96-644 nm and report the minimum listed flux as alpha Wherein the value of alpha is 66.3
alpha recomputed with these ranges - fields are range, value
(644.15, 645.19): 70.5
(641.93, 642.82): 73.1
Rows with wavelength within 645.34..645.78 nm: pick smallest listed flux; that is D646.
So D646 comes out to 74.2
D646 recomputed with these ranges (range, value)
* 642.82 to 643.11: 72.8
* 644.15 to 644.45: 71.7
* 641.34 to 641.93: 73.8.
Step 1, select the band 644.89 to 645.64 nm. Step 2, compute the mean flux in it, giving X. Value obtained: 73.5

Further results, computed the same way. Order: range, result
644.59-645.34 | 72.8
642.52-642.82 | 74.8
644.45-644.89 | 74.6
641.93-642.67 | 74.5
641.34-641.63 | 74.5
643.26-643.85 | 73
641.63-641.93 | 74.4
